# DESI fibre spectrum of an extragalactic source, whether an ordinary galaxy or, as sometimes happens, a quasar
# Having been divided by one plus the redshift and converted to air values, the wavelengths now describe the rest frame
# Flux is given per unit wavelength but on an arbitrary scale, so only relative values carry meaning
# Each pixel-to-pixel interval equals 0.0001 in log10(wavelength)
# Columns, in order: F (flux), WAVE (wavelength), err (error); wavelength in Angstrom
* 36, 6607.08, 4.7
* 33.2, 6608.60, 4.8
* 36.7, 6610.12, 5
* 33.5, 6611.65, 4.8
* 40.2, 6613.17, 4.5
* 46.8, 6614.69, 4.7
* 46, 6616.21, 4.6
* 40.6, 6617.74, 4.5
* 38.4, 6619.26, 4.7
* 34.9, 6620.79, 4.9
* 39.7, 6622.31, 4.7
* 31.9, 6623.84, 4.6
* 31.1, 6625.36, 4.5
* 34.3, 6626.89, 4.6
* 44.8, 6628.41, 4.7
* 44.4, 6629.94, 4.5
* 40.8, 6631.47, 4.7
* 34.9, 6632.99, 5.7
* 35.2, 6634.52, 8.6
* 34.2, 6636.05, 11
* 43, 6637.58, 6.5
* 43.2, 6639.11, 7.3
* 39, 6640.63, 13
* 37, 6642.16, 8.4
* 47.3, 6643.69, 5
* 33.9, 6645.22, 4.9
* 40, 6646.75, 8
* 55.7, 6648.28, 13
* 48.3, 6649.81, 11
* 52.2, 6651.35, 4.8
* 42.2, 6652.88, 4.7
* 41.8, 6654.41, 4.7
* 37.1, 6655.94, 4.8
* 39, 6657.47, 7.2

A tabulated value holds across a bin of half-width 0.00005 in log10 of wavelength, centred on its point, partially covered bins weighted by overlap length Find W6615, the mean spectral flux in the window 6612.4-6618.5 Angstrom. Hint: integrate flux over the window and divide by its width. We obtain 43.4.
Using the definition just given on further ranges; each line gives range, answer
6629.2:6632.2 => 42.6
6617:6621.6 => 38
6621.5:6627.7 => 34.4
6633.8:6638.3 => 37.4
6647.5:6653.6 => 49.6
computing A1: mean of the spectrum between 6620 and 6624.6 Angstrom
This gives 35.5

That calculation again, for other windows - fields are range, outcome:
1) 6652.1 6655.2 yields 42.1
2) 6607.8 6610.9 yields 34.9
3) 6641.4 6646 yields 39.4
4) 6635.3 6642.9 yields 39.3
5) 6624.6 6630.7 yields 38.7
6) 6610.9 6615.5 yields 40.3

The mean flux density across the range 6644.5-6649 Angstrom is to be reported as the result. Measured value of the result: 43.2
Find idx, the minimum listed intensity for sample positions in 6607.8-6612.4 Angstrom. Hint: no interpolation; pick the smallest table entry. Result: 33.2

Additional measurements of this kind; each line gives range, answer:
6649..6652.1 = 48.3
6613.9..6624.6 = 31.9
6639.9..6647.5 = 33.9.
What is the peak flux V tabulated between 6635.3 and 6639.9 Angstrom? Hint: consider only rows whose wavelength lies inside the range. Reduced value 43.2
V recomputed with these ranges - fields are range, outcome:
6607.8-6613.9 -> 40.2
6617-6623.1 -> 40.6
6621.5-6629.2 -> 44.8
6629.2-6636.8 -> 44.4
